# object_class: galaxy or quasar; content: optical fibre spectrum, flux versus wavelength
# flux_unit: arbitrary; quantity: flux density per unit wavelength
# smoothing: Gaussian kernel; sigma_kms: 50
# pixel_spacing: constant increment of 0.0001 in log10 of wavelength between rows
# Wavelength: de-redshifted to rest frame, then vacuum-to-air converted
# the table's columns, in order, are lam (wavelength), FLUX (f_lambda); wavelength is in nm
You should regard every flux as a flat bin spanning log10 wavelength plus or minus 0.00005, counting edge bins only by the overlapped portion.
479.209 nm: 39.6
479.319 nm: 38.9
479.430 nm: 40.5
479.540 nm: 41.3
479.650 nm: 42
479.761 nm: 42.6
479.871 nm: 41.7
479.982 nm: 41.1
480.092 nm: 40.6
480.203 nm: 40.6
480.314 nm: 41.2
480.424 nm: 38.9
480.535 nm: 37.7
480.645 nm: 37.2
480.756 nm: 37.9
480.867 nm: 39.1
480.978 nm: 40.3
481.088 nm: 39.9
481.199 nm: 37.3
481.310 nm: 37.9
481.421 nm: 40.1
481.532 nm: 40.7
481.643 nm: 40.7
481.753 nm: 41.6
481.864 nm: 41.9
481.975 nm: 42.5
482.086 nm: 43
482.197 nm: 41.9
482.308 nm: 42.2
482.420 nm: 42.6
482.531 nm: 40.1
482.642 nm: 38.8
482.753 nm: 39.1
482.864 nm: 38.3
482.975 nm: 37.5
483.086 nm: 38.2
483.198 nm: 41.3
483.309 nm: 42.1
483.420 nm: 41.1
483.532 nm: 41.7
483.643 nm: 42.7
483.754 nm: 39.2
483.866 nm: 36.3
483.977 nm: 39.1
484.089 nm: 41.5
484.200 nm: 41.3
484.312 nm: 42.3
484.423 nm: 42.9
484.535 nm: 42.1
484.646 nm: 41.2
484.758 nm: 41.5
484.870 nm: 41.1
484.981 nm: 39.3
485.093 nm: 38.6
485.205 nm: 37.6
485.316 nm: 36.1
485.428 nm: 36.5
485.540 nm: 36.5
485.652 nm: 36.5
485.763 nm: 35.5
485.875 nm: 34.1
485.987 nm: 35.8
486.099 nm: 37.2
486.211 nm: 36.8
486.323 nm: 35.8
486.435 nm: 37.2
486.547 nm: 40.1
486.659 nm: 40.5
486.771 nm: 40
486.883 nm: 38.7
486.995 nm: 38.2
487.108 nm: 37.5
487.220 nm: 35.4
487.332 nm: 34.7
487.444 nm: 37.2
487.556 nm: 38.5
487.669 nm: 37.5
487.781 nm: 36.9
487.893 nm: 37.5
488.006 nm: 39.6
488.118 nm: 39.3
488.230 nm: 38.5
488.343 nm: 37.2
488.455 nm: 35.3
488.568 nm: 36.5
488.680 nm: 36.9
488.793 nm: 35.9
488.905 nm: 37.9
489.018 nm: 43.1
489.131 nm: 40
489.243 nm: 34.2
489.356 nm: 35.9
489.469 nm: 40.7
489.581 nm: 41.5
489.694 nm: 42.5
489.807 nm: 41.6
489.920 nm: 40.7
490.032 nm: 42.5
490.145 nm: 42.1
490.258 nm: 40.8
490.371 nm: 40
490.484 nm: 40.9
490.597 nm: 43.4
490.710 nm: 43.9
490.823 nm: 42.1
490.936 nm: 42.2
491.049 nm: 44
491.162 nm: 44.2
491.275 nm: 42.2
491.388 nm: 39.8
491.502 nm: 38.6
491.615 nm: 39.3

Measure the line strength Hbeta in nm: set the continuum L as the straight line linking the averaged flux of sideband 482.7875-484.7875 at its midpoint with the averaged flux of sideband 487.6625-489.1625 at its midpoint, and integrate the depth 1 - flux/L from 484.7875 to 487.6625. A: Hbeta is 0.13 nm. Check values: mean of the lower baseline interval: 40.5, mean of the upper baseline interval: 38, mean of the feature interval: 37.5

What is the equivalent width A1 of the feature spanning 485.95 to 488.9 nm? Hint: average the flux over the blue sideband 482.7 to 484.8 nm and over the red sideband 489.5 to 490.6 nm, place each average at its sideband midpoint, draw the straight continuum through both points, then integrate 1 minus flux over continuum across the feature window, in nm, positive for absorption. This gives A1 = 0.257 nm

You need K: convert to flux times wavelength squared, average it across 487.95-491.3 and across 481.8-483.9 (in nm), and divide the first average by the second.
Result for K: 1.0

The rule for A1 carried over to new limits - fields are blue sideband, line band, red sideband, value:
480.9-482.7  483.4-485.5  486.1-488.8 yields -0.04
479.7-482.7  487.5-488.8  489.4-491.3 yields 0.13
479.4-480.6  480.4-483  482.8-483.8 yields 0.04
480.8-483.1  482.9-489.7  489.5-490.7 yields 0.40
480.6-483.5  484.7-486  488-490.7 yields 0.08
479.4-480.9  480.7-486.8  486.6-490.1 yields -0.01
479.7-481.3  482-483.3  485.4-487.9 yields -0.05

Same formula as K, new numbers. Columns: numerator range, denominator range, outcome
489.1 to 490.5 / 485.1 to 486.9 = 1.10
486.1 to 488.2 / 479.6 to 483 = 0.96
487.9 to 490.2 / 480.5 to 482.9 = 1.00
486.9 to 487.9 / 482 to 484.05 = 0.94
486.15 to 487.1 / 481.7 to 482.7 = 0.94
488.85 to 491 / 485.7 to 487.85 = 1.11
